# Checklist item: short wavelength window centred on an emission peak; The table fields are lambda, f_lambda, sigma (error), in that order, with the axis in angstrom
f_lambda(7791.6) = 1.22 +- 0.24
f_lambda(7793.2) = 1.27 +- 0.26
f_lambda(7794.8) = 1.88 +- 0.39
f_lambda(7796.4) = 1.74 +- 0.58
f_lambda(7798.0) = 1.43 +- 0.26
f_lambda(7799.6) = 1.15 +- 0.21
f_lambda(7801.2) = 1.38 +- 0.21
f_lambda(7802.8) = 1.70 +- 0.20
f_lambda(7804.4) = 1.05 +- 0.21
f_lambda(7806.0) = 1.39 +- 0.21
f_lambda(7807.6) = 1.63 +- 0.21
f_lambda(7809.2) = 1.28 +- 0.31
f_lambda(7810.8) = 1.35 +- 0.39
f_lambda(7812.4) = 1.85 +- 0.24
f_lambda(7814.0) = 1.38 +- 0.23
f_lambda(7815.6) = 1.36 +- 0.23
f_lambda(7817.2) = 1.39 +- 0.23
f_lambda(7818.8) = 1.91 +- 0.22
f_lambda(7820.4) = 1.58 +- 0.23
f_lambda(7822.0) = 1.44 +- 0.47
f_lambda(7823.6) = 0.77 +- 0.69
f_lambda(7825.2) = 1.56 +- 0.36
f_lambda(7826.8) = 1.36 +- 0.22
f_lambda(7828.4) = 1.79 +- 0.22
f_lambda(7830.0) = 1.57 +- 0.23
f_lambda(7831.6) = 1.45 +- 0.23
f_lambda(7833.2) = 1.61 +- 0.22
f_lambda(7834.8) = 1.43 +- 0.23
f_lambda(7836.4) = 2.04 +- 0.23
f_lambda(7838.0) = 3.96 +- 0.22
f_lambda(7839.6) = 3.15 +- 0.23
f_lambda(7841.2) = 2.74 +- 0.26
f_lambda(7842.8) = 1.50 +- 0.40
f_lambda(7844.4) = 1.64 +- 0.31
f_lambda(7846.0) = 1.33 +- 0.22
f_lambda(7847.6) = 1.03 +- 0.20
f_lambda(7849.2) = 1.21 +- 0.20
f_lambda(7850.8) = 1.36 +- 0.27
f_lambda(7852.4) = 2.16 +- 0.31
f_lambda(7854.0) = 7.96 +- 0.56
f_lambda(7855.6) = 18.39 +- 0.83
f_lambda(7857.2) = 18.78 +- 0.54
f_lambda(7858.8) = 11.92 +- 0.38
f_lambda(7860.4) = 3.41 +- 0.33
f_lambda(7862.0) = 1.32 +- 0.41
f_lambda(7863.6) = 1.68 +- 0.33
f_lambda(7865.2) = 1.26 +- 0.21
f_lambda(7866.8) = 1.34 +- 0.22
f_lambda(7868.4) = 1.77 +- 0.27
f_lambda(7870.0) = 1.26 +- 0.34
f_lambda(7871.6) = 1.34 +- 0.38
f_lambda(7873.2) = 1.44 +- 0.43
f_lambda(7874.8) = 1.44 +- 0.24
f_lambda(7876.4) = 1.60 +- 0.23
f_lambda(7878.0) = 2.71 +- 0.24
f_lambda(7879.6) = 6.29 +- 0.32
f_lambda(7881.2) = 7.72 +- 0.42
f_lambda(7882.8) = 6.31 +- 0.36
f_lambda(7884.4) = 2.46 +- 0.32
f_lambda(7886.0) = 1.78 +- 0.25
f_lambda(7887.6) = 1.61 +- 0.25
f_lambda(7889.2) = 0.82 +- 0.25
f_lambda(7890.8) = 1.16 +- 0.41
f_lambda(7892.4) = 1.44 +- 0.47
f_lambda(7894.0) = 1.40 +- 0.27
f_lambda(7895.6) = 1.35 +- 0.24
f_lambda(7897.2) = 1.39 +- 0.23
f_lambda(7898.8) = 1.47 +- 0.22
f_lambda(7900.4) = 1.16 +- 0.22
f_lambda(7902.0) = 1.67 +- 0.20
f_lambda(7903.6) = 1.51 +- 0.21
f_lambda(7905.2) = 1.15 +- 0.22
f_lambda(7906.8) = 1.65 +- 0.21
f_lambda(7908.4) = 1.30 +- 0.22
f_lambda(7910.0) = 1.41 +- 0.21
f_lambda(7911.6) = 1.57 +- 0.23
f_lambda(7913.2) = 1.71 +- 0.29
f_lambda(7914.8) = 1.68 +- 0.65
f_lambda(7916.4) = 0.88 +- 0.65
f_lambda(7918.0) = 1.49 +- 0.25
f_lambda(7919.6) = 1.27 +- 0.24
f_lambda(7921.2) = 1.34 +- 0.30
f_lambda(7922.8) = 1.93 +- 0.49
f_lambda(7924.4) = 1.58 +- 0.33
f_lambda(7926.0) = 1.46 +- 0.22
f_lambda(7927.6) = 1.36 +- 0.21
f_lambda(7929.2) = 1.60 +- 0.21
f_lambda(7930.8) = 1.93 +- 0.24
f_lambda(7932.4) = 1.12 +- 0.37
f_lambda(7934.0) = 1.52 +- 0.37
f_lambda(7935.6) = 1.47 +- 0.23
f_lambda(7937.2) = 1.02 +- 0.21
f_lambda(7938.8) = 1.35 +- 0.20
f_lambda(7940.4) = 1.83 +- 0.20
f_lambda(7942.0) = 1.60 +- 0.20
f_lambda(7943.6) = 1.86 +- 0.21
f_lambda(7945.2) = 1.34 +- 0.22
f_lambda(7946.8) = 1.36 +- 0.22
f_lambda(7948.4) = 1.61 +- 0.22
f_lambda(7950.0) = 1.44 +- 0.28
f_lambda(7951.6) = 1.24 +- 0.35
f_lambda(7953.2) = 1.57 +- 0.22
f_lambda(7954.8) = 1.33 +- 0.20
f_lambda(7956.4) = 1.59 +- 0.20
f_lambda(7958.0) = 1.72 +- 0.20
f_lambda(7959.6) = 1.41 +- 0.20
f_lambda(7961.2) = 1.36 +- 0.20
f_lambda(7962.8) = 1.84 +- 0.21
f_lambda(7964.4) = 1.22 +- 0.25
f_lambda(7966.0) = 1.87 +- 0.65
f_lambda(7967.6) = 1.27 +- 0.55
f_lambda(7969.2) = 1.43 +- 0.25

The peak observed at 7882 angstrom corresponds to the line [N II] 6583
